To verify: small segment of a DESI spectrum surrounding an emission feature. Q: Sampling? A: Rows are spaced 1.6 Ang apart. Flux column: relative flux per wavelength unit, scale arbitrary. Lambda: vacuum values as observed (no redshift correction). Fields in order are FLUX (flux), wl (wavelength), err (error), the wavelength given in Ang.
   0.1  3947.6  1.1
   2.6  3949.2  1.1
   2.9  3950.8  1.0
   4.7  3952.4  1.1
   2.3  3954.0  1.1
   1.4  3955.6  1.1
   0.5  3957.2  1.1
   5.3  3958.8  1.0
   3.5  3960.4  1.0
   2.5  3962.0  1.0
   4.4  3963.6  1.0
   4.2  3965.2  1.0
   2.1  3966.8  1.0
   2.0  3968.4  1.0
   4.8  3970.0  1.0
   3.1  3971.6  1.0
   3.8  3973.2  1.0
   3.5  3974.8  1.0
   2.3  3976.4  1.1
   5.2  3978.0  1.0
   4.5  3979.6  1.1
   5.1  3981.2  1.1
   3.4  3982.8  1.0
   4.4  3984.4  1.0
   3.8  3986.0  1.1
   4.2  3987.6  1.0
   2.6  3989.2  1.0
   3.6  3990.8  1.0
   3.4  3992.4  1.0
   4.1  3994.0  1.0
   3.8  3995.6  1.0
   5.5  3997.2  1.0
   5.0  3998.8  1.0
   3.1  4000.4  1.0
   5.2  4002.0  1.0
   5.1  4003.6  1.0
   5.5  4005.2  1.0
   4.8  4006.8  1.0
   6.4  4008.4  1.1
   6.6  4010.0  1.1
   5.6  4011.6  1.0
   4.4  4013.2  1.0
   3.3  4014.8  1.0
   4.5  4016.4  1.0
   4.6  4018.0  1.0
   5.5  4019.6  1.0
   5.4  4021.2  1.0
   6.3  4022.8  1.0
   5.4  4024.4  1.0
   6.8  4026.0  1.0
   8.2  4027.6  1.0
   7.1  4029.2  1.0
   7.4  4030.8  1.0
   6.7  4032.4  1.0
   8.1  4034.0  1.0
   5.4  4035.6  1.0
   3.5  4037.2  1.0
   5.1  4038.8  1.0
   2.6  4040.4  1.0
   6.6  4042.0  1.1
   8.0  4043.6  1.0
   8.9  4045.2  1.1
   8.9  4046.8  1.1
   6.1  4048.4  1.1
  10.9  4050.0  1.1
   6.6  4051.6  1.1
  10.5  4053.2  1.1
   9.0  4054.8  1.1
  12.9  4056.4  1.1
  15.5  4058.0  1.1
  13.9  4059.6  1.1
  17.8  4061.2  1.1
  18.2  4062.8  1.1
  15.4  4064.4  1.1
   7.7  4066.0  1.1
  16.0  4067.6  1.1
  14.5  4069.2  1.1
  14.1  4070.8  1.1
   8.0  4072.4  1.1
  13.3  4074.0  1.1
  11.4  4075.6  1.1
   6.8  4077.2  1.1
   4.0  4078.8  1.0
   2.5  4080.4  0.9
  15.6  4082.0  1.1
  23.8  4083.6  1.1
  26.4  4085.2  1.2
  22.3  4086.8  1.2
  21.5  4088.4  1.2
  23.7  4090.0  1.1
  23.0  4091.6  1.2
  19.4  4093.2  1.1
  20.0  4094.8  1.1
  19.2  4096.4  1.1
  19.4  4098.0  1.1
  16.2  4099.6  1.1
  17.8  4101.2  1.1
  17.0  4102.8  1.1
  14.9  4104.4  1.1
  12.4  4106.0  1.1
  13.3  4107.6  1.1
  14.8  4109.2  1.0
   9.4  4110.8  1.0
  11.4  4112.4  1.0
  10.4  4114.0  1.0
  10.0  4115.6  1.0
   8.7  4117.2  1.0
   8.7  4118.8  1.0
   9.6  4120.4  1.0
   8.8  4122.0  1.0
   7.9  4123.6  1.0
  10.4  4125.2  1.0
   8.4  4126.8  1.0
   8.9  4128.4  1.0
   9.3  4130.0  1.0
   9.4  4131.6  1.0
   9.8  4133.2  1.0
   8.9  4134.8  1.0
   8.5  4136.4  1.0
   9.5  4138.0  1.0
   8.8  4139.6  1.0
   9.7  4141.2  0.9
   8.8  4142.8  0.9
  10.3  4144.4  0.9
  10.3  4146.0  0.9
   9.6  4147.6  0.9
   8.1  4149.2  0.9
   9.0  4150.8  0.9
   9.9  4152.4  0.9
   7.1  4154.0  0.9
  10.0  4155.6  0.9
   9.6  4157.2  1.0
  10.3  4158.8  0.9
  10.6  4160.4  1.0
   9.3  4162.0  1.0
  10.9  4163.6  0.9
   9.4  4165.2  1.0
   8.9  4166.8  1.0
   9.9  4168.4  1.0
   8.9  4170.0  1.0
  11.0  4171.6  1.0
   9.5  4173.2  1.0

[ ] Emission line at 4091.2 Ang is Lyman alpha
